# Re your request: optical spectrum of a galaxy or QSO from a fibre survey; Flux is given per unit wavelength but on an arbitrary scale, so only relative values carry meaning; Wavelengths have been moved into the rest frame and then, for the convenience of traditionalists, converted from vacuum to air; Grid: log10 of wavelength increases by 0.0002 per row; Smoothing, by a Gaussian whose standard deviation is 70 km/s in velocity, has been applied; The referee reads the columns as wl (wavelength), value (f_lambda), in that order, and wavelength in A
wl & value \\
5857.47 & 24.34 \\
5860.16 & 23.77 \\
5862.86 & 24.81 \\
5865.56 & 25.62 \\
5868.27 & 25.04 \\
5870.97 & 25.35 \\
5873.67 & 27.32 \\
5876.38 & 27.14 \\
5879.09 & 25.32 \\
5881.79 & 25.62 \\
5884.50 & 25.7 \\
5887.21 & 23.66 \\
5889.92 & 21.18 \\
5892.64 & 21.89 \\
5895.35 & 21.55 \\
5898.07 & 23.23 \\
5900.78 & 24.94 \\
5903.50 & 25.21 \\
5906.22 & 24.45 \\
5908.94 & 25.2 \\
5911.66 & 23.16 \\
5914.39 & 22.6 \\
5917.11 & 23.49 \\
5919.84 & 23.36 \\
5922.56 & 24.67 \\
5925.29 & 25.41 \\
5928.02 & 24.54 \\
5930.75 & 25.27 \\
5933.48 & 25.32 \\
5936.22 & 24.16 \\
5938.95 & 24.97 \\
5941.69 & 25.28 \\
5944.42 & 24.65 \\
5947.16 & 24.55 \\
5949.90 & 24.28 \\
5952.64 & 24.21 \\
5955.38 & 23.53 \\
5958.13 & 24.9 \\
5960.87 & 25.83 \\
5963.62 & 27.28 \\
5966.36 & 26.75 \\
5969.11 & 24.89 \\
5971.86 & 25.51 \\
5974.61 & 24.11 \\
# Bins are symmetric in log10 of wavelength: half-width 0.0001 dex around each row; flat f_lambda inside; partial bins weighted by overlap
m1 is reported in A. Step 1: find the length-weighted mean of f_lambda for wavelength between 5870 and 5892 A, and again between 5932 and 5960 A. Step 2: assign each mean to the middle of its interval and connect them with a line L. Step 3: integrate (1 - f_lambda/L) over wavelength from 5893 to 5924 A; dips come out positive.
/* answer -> 1.4 A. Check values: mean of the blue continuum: 25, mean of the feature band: 23.8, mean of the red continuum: 24.6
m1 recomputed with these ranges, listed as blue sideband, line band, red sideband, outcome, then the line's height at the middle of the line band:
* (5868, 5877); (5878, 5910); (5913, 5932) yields 1.8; 25.4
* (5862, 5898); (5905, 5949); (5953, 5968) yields 1.2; 25.1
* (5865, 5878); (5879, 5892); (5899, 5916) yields 0.7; 25.4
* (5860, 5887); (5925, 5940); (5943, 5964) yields 0.1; 25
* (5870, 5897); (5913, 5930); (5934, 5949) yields 0.4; 24.6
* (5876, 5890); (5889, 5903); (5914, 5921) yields 0.9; 24.3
